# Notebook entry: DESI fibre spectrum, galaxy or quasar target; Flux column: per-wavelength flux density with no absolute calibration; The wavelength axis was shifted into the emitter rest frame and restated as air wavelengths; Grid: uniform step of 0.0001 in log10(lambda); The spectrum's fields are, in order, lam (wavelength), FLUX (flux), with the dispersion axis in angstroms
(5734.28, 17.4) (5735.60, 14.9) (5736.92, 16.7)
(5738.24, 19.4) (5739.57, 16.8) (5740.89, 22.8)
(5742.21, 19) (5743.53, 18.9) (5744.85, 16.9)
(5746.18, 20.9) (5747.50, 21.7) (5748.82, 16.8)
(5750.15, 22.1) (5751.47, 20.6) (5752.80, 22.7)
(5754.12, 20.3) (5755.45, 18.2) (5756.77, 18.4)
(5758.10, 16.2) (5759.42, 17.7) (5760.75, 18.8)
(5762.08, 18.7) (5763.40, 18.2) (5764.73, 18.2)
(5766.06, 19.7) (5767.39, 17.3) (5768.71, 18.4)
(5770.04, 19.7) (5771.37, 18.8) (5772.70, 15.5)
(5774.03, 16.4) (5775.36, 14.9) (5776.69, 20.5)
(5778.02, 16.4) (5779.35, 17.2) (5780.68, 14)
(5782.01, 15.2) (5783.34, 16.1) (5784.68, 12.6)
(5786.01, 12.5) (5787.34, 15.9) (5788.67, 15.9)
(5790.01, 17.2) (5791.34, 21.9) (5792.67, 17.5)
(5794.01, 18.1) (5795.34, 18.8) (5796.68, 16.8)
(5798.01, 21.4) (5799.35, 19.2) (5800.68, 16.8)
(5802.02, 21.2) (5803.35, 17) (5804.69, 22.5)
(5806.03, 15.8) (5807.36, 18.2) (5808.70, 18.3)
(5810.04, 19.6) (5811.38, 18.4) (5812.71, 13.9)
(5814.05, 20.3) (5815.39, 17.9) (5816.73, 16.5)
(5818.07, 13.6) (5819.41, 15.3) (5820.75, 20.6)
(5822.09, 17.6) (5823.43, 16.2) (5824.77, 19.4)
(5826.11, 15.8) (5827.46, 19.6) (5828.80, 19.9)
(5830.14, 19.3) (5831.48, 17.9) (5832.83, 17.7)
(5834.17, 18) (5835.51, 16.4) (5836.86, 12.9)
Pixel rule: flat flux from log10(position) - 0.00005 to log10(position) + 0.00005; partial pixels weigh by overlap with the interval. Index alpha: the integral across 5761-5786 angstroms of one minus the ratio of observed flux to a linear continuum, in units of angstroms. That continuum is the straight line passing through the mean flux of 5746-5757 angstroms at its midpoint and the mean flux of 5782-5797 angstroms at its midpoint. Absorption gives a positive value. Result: 1.6 angstroms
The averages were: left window 20.2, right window 16.6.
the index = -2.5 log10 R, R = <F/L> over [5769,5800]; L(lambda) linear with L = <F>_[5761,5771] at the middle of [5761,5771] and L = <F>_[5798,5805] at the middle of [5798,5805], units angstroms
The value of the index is 0.12 mag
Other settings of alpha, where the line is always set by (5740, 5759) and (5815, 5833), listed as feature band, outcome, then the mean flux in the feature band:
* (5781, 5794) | 1.7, 16.1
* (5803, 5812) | -0.3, 18.6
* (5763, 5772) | 0.2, 18.6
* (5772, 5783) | 1.5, 16.3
